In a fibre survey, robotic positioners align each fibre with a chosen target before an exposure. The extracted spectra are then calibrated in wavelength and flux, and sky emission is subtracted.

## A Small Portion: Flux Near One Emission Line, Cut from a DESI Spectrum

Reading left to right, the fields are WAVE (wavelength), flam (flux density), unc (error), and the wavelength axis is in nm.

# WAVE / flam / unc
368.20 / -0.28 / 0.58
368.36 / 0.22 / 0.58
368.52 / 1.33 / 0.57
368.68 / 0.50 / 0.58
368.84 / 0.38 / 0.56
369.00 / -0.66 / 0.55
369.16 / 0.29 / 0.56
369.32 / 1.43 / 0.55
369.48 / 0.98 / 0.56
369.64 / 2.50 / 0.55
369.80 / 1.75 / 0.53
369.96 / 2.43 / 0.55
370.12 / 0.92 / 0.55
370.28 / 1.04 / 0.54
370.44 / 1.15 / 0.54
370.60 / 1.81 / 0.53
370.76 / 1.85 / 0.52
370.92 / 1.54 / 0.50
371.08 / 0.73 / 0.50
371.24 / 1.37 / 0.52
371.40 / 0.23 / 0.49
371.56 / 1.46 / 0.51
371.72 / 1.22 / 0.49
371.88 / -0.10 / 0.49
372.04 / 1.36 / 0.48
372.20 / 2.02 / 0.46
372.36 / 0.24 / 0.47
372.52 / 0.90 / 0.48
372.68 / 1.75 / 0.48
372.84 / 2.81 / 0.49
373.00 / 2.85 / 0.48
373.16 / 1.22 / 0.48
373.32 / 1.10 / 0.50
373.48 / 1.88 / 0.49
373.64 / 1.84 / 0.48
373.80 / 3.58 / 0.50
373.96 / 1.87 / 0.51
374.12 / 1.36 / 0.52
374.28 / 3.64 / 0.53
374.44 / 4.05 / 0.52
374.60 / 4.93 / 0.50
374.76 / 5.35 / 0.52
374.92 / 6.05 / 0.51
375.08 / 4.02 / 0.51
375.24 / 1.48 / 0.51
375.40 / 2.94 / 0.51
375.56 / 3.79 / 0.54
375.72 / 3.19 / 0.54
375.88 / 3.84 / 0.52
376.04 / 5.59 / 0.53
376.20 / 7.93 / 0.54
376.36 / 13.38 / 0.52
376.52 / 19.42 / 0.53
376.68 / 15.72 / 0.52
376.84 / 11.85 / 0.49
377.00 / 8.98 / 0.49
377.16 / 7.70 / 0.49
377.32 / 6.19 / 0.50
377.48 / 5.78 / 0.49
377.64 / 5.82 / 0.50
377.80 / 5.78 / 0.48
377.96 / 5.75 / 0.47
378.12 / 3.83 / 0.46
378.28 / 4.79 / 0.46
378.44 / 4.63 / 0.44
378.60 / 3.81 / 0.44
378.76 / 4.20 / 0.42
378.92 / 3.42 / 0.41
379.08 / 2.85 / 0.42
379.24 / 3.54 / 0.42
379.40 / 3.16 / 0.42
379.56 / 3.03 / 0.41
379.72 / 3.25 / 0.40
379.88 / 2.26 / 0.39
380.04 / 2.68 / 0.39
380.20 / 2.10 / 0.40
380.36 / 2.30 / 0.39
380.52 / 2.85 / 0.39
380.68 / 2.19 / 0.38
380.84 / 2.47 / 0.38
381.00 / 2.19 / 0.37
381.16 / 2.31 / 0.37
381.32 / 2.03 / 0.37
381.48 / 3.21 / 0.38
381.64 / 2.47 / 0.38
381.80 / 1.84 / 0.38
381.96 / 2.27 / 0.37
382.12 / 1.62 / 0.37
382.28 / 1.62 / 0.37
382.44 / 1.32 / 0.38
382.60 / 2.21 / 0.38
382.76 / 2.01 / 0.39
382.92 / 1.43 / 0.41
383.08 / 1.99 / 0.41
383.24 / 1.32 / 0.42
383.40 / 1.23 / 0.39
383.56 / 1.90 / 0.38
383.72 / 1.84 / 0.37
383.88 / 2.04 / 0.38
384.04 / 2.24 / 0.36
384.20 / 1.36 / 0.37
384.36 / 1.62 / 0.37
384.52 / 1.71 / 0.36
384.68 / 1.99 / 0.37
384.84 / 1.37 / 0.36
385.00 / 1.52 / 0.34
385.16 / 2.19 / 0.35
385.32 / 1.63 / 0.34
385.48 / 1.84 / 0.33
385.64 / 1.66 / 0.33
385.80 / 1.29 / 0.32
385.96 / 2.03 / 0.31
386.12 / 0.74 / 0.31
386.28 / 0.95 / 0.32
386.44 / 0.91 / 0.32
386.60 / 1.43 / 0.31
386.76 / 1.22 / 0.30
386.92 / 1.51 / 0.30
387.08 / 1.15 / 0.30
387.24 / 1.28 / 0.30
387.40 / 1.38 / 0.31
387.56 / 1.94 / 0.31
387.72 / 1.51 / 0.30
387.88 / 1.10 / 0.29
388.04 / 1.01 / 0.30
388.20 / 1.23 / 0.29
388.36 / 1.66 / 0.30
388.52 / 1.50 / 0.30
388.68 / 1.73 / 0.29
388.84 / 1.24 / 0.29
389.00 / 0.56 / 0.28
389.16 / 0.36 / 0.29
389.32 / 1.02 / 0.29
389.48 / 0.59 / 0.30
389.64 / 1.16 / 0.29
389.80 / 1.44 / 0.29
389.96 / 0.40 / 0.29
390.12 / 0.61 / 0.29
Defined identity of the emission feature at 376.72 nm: Lyman alpha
